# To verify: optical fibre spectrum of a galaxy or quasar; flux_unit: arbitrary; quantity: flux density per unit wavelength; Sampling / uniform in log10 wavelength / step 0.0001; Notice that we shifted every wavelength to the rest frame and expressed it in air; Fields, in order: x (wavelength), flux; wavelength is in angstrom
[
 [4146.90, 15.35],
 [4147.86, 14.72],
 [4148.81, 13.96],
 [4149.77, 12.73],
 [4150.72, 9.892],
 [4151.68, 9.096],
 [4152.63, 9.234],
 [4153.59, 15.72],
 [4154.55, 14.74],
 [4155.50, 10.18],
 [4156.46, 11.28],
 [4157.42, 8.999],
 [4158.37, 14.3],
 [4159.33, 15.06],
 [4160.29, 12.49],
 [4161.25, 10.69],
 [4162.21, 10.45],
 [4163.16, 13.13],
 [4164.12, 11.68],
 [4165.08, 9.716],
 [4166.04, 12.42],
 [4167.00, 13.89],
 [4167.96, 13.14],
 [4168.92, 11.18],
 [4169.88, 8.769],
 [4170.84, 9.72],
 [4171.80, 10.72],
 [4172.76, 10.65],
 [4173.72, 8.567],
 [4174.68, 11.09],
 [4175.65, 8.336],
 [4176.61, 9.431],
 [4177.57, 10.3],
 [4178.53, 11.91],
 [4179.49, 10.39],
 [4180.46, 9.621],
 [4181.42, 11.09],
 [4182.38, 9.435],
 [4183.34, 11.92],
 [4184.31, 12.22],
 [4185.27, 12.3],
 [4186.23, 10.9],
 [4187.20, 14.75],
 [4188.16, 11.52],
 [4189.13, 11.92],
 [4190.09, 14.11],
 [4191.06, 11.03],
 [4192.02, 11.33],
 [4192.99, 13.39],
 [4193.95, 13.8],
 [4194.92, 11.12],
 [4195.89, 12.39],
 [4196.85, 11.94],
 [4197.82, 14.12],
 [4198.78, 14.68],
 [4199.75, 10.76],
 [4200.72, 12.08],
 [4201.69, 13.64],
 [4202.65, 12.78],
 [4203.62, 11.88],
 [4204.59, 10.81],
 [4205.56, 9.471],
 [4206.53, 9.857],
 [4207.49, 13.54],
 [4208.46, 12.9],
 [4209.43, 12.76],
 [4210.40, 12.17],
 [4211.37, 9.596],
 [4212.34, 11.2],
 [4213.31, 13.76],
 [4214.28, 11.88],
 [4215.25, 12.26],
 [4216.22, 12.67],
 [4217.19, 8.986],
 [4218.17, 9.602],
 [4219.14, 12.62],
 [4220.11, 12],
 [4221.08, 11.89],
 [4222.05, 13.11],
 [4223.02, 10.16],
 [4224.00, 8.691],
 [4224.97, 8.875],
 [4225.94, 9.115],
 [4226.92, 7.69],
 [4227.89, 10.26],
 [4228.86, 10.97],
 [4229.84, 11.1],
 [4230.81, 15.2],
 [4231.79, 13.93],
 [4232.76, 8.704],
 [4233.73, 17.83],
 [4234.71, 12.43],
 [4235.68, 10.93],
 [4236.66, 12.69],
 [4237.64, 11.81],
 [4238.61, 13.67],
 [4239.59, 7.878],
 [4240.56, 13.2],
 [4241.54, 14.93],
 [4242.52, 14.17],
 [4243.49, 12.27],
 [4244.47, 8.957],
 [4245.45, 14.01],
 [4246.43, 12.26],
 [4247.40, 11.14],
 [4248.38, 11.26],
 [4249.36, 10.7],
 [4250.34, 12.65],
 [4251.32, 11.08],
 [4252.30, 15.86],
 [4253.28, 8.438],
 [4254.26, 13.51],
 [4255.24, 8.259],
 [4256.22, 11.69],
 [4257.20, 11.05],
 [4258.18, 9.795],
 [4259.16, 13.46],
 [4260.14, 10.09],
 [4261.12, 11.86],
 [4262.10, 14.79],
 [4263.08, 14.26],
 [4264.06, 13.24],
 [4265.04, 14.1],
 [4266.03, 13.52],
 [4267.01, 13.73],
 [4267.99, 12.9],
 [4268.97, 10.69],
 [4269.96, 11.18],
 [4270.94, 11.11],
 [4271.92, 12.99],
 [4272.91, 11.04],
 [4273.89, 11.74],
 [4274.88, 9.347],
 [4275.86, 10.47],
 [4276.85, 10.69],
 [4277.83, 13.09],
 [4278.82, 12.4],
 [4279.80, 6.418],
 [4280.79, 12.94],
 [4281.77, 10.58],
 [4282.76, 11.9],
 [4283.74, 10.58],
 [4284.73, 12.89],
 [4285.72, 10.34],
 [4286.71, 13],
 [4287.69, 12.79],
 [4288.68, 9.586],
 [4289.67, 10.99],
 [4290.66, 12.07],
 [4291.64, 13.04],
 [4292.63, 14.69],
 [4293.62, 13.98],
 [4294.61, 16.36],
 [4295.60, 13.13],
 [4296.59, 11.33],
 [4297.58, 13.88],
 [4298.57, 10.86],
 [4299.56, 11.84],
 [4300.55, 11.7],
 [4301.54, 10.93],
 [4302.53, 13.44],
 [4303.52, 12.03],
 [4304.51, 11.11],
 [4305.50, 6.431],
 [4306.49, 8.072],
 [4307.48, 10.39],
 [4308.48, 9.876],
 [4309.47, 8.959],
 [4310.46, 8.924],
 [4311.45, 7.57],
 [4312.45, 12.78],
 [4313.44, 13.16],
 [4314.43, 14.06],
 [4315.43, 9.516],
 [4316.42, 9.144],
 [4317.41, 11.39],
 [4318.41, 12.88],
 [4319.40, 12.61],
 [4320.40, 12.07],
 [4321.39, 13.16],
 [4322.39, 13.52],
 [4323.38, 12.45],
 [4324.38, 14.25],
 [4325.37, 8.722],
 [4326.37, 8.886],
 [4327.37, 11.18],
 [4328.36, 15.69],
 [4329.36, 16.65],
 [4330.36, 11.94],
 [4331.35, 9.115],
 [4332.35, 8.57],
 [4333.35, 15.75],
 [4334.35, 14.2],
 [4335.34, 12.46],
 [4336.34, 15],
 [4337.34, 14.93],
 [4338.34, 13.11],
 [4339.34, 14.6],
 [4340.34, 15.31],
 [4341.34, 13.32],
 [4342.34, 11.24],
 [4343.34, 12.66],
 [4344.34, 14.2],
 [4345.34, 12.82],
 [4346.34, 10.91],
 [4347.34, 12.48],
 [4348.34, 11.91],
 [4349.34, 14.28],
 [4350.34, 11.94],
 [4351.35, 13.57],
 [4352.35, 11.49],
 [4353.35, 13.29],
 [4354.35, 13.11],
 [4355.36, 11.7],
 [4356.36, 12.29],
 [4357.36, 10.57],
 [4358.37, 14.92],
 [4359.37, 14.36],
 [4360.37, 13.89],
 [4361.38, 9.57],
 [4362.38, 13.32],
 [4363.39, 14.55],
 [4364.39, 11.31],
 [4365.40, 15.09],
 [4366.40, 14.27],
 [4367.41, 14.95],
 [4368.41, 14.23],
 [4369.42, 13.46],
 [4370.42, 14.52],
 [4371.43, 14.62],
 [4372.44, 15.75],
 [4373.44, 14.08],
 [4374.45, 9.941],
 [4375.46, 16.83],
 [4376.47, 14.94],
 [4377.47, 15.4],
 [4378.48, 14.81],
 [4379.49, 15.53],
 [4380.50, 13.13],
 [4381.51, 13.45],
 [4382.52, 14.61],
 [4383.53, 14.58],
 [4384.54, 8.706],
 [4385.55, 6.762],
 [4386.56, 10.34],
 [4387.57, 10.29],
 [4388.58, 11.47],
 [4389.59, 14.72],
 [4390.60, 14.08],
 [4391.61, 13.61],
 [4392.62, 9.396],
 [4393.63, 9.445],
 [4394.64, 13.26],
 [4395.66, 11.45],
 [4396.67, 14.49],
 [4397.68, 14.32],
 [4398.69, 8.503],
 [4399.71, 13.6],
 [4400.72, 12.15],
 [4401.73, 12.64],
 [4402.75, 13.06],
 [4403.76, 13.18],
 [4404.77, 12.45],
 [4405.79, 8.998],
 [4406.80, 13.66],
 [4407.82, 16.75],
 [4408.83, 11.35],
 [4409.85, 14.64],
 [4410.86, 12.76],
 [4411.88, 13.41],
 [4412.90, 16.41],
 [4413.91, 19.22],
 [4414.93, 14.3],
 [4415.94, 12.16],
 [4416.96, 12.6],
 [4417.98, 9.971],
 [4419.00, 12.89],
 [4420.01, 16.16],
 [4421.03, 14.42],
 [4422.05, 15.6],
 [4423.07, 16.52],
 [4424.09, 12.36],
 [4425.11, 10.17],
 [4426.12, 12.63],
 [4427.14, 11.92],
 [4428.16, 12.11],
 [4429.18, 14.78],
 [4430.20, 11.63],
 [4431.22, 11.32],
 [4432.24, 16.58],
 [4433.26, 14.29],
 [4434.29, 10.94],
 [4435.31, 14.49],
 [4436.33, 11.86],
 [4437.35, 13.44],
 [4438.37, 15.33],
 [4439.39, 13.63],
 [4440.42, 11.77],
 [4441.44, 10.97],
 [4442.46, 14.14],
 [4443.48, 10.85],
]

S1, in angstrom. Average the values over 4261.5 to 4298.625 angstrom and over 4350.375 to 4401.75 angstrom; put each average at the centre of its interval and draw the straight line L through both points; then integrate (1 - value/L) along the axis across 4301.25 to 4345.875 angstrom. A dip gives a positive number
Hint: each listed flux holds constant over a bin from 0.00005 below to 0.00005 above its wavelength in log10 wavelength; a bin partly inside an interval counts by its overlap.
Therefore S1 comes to 2.0 angstrom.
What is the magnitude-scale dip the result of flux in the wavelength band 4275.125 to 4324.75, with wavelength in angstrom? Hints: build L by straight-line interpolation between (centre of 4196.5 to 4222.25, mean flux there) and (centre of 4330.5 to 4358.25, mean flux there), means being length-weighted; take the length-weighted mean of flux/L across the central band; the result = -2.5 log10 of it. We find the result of 0.08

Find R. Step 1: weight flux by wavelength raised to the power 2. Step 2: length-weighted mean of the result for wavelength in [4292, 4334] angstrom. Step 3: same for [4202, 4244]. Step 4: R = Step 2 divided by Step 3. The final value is 1.05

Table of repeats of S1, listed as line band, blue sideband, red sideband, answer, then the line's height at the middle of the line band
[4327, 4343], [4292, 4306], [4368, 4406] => -1.1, 12.5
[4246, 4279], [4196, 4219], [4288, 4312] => -1.0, 11.5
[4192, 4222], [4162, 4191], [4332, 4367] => -1.3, 11.5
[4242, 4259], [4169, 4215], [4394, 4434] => 0.5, 12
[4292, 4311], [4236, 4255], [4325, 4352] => 1.6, 12.5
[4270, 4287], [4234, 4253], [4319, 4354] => 1.6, 12.4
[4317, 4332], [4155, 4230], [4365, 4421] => 0.4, 12.6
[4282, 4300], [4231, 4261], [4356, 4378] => 0.4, 12.7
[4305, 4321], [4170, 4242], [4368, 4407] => 2.3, 12.3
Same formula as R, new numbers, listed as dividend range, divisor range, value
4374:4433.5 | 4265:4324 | 1.18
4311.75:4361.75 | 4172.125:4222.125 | 1.16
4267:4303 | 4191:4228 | 1.06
